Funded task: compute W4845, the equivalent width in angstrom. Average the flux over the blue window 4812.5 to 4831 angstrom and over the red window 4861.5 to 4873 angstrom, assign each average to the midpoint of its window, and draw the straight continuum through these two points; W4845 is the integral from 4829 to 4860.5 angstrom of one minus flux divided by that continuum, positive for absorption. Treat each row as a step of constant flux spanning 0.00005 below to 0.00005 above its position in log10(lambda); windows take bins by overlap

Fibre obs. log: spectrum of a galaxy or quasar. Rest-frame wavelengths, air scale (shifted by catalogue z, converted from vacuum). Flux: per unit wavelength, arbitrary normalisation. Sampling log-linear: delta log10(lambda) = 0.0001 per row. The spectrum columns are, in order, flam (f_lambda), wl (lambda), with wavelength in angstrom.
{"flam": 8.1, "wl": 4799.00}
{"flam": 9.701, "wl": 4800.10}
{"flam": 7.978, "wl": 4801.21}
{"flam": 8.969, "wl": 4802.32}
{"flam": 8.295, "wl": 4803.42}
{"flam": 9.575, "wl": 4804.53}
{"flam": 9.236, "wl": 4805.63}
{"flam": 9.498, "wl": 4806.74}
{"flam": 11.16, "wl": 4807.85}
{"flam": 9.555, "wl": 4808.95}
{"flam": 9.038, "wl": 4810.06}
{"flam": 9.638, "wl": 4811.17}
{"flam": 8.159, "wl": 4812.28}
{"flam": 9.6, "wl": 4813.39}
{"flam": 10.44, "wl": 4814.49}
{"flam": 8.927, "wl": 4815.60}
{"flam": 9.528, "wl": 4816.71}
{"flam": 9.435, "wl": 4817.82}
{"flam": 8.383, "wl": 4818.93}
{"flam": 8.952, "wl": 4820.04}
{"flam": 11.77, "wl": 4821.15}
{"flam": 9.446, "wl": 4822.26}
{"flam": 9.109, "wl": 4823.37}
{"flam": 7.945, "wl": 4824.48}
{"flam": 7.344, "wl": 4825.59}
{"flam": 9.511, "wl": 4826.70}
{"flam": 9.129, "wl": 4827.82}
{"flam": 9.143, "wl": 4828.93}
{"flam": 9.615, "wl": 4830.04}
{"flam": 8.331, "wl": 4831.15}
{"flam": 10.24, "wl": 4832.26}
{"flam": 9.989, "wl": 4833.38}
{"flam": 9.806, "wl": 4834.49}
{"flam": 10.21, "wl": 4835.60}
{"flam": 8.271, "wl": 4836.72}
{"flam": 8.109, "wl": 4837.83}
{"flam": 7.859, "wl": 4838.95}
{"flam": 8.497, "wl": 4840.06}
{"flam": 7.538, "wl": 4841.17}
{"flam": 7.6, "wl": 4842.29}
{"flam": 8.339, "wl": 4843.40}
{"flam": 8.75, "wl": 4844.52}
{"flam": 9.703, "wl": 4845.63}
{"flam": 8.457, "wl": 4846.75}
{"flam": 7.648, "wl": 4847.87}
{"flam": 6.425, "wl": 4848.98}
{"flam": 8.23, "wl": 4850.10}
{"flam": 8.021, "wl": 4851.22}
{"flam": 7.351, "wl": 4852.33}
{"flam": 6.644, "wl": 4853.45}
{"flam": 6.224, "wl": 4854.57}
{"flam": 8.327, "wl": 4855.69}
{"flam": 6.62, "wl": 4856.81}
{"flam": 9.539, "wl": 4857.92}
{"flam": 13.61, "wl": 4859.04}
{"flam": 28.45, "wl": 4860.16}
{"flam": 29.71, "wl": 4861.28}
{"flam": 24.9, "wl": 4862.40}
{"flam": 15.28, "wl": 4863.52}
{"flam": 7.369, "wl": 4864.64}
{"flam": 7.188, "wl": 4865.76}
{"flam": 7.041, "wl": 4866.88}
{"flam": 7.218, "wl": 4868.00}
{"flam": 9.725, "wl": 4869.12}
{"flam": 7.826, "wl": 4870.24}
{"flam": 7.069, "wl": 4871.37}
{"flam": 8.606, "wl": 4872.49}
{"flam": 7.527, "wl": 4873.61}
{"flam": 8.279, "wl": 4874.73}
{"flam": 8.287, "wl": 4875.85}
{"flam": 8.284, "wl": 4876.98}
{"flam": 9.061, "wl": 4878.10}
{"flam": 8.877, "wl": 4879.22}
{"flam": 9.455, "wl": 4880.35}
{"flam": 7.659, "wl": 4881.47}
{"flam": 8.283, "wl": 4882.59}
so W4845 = 3.0 angstrom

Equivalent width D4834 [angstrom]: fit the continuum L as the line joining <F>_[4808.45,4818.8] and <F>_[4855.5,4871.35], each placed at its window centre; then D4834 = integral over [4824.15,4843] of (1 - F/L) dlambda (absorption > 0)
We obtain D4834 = 3.5 angstrom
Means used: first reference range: 9.32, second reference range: 13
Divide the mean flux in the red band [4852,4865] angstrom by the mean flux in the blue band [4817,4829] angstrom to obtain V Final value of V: 1.52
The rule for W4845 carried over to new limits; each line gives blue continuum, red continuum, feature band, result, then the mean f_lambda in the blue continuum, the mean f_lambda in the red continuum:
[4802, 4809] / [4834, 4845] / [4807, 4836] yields -1.2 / 9.49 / 8.49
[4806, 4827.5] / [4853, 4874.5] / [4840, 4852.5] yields 3.1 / 9.33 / 11.5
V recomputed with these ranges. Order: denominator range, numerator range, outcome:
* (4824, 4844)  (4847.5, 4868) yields 1.32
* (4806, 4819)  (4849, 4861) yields 1.12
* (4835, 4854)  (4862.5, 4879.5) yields 1.10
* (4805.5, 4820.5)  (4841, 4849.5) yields 0.86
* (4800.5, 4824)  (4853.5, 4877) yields 1.20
